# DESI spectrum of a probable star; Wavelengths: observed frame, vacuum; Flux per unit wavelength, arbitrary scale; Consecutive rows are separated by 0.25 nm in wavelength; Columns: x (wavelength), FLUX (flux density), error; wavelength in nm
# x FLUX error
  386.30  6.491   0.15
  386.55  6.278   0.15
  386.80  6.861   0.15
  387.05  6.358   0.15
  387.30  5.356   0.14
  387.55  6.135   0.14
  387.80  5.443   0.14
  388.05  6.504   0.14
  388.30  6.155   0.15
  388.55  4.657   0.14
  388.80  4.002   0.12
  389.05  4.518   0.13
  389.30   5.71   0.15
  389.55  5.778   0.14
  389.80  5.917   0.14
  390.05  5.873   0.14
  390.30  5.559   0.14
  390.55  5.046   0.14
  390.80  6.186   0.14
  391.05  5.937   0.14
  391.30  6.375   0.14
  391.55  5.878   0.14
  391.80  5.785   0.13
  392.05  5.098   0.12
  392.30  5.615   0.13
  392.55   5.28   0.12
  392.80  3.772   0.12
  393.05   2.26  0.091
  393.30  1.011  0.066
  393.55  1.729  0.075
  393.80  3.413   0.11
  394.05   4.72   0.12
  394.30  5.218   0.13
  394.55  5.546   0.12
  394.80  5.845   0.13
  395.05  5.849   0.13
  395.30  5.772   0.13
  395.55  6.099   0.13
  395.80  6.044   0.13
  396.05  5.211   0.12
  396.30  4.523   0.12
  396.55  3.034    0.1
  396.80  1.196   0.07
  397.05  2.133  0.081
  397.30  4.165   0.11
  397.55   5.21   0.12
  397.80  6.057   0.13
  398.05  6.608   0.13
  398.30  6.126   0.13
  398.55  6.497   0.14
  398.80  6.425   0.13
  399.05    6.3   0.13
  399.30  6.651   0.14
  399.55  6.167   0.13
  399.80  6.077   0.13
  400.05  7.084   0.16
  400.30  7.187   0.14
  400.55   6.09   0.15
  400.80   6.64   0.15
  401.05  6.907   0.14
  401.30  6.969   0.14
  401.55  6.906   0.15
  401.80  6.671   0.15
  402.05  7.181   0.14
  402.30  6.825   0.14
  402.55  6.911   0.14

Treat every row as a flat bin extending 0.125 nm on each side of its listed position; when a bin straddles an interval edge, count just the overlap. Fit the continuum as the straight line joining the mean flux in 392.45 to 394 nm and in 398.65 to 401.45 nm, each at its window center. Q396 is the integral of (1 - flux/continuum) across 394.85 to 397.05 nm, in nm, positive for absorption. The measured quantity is -0.17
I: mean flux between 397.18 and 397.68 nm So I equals 4.71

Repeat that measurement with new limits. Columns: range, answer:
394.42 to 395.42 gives 5.75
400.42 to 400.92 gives 6.37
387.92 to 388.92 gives 5.34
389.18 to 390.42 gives 5.77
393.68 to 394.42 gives 4.45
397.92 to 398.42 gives 6.37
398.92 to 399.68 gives 6.37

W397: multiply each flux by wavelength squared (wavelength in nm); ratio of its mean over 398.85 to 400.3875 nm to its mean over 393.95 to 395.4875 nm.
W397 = 1.2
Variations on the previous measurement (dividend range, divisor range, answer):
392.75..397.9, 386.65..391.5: 0.76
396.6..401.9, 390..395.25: 1.25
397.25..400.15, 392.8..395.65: 1.47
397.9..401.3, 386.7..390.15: 1.22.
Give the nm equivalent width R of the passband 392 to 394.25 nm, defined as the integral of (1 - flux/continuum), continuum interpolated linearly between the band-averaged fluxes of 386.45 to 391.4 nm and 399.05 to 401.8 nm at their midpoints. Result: 0.89 nm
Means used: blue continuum 5.73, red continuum 6.65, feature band 3.66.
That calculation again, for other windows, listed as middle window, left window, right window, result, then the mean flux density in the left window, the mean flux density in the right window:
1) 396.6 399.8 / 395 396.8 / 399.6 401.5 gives 0.33 nm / 4.91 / 6.69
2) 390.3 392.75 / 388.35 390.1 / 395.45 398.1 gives -0.30 nm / 5.22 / 4.5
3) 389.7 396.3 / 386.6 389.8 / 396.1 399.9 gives 0.46 nm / 5.65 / 5.14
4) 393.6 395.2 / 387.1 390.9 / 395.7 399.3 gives 0.08 nm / 5.53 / 5.02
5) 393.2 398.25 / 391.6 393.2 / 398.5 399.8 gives 0.91 nm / 4.64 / 6.37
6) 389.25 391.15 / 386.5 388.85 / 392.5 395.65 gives -0.19 nm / 5.82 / 4.31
